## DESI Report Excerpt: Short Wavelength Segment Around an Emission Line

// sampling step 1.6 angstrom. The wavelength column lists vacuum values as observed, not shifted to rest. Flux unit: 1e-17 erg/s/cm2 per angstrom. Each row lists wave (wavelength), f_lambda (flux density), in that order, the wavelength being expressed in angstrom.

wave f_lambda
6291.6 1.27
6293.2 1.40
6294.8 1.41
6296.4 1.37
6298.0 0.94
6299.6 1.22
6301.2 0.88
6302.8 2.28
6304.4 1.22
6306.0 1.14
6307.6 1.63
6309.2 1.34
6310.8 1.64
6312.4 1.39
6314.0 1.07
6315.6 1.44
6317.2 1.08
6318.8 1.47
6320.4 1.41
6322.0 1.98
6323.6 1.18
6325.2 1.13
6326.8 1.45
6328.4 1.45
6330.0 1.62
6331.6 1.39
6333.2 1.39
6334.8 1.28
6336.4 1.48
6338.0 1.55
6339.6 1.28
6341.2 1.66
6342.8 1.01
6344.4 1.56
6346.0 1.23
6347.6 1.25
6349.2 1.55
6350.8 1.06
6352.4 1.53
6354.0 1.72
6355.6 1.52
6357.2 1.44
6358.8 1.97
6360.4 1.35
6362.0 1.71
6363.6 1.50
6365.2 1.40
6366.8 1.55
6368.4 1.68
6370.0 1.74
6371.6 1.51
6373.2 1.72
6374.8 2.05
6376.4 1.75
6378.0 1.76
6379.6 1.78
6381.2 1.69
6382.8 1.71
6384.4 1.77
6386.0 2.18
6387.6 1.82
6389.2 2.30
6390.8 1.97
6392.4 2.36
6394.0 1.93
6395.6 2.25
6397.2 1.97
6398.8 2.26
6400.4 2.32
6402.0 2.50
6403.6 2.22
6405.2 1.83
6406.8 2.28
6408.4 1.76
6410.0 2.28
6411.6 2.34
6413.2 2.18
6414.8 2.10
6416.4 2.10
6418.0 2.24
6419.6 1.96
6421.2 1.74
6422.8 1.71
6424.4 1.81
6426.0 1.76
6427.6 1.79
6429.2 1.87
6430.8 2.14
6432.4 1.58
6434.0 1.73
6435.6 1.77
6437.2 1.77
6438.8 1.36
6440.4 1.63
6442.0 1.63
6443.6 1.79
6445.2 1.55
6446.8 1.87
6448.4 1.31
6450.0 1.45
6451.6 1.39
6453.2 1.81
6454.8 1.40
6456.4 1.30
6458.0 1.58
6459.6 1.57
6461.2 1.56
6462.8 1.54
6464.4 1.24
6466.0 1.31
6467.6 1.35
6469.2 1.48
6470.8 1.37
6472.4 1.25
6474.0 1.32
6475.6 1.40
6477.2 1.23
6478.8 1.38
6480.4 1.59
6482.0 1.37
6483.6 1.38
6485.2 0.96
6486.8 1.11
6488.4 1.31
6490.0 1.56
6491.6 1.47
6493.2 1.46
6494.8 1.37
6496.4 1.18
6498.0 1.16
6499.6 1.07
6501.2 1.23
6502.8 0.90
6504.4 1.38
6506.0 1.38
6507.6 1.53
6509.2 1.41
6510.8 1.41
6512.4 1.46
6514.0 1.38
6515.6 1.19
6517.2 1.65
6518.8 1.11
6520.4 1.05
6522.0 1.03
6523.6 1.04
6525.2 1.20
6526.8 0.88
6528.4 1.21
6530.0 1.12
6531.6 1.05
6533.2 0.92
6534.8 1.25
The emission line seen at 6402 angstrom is Mg II 2798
